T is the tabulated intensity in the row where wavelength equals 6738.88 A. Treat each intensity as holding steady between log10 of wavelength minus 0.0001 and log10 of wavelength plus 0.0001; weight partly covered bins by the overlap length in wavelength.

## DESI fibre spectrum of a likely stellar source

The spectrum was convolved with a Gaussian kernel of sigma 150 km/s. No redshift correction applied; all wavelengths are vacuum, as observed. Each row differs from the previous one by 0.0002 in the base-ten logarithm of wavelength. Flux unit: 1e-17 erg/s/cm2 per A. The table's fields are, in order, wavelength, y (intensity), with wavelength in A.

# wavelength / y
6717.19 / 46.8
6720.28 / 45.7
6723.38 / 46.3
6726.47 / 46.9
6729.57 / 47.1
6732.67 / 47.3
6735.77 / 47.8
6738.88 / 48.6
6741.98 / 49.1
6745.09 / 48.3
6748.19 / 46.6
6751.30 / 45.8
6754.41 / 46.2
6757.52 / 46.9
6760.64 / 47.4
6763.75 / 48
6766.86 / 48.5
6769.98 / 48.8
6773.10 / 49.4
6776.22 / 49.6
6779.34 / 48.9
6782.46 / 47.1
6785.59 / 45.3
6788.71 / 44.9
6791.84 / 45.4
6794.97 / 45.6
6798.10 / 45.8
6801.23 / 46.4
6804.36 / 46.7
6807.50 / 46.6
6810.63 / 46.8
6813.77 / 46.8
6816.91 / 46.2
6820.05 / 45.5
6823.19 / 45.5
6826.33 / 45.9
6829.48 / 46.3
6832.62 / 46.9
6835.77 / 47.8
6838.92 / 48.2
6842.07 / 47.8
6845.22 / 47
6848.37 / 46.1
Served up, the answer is 48.6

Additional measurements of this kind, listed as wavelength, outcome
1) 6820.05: 45.5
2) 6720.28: 45.7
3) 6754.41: 46.2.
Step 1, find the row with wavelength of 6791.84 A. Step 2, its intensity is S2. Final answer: 45.4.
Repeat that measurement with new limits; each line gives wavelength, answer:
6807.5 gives 46.6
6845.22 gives 47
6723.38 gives 46.3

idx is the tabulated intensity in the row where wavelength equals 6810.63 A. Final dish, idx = 46.8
